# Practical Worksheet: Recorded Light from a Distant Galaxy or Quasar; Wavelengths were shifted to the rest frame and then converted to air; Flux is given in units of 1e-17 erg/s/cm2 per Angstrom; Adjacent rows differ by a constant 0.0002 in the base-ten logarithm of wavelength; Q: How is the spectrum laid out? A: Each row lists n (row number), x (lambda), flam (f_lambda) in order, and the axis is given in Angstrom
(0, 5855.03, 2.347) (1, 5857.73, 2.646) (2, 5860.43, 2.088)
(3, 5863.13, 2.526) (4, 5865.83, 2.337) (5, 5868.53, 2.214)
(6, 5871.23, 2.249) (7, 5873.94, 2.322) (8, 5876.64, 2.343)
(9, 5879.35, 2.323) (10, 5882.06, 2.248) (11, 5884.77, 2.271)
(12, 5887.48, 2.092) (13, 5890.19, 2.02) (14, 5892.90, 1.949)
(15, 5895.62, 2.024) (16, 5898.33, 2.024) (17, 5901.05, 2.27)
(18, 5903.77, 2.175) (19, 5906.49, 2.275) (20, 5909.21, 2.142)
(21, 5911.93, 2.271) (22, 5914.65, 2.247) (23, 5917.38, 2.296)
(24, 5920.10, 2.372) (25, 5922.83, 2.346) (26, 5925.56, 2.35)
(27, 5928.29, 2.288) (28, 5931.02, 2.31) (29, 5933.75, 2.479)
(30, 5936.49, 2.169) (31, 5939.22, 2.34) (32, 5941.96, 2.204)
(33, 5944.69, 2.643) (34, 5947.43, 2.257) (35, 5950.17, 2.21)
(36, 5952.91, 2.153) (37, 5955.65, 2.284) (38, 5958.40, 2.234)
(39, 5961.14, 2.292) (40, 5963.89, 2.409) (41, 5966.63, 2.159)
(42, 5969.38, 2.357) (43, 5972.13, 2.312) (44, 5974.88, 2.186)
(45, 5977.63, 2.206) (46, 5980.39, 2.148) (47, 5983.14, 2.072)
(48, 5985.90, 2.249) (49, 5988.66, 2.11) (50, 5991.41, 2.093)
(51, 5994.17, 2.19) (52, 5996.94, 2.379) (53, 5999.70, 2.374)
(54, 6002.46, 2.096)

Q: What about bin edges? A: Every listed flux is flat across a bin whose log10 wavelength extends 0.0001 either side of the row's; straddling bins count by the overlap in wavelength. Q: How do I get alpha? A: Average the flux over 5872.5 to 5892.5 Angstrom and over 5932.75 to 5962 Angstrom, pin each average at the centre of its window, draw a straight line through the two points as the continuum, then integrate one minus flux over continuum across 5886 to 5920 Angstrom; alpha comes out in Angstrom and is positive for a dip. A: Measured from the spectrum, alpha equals 1.3 Angstrom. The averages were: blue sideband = 2.22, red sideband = 2.29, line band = 2.16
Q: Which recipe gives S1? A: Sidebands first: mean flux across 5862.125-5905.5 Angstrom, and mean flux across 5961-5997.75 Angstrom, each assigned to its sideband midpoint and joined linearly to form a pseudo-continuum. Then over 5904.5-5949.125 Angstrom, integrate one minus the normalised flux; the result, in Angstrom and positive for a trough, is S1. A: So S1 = -1.9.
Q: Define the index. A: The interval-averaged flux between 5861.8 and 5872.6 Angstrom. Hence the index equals 2.33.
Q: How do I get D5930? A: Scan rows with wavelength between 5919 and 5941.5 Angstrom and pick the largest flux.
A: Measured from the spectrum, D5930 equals 2.479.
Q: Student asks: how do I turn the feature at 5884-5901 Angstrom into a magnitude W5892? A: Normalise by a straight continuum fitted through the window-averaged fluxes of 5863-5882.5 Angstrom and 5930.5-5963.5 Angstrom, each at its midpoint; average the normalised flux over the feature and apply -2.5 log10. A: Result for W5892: 0.117 mag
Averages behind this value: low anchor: 2.31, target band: 2.07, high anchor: 2.3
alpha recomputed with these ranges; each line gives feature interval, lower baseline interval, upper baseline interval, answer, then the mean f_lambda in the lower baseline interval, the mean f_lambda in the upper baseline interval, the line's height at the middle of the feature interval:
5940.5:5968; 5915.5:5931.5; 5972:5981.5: -0.38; 2.32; 2.2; 2.25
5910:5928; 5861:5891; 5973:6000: -0.54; 2.27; 2.2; 2.24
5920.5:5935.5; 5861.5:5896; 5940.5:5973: -0.54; 2.23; 2.29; 2.27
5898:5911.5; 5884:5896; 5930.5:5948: -0.28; 2.07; 2.35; 2.15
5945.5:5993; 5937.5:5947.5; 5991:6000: 1.86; 2.37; 2.26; 2.31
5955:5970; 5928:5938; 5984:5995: -0.37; 2.31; 2.16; 2.23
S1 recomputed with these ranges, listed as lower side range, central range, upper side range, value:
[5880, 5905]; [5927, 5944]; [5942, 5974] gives -0.6 Angstrom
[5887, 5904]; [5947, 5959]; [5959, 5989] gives -0.2 Angstrom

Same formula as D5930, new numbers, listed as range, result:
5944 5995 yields 2.643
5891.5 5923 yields 2.372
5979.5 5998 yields 2.379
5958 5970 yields 2.409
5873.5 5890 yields 2.343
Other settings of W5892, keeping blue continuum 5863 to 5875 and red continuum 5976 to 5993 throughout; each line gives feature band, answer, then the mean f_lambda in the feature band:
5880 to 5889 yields 0.04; 2.21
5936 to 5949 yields -0.06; 2.33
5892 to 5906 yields 0.08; 2.1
